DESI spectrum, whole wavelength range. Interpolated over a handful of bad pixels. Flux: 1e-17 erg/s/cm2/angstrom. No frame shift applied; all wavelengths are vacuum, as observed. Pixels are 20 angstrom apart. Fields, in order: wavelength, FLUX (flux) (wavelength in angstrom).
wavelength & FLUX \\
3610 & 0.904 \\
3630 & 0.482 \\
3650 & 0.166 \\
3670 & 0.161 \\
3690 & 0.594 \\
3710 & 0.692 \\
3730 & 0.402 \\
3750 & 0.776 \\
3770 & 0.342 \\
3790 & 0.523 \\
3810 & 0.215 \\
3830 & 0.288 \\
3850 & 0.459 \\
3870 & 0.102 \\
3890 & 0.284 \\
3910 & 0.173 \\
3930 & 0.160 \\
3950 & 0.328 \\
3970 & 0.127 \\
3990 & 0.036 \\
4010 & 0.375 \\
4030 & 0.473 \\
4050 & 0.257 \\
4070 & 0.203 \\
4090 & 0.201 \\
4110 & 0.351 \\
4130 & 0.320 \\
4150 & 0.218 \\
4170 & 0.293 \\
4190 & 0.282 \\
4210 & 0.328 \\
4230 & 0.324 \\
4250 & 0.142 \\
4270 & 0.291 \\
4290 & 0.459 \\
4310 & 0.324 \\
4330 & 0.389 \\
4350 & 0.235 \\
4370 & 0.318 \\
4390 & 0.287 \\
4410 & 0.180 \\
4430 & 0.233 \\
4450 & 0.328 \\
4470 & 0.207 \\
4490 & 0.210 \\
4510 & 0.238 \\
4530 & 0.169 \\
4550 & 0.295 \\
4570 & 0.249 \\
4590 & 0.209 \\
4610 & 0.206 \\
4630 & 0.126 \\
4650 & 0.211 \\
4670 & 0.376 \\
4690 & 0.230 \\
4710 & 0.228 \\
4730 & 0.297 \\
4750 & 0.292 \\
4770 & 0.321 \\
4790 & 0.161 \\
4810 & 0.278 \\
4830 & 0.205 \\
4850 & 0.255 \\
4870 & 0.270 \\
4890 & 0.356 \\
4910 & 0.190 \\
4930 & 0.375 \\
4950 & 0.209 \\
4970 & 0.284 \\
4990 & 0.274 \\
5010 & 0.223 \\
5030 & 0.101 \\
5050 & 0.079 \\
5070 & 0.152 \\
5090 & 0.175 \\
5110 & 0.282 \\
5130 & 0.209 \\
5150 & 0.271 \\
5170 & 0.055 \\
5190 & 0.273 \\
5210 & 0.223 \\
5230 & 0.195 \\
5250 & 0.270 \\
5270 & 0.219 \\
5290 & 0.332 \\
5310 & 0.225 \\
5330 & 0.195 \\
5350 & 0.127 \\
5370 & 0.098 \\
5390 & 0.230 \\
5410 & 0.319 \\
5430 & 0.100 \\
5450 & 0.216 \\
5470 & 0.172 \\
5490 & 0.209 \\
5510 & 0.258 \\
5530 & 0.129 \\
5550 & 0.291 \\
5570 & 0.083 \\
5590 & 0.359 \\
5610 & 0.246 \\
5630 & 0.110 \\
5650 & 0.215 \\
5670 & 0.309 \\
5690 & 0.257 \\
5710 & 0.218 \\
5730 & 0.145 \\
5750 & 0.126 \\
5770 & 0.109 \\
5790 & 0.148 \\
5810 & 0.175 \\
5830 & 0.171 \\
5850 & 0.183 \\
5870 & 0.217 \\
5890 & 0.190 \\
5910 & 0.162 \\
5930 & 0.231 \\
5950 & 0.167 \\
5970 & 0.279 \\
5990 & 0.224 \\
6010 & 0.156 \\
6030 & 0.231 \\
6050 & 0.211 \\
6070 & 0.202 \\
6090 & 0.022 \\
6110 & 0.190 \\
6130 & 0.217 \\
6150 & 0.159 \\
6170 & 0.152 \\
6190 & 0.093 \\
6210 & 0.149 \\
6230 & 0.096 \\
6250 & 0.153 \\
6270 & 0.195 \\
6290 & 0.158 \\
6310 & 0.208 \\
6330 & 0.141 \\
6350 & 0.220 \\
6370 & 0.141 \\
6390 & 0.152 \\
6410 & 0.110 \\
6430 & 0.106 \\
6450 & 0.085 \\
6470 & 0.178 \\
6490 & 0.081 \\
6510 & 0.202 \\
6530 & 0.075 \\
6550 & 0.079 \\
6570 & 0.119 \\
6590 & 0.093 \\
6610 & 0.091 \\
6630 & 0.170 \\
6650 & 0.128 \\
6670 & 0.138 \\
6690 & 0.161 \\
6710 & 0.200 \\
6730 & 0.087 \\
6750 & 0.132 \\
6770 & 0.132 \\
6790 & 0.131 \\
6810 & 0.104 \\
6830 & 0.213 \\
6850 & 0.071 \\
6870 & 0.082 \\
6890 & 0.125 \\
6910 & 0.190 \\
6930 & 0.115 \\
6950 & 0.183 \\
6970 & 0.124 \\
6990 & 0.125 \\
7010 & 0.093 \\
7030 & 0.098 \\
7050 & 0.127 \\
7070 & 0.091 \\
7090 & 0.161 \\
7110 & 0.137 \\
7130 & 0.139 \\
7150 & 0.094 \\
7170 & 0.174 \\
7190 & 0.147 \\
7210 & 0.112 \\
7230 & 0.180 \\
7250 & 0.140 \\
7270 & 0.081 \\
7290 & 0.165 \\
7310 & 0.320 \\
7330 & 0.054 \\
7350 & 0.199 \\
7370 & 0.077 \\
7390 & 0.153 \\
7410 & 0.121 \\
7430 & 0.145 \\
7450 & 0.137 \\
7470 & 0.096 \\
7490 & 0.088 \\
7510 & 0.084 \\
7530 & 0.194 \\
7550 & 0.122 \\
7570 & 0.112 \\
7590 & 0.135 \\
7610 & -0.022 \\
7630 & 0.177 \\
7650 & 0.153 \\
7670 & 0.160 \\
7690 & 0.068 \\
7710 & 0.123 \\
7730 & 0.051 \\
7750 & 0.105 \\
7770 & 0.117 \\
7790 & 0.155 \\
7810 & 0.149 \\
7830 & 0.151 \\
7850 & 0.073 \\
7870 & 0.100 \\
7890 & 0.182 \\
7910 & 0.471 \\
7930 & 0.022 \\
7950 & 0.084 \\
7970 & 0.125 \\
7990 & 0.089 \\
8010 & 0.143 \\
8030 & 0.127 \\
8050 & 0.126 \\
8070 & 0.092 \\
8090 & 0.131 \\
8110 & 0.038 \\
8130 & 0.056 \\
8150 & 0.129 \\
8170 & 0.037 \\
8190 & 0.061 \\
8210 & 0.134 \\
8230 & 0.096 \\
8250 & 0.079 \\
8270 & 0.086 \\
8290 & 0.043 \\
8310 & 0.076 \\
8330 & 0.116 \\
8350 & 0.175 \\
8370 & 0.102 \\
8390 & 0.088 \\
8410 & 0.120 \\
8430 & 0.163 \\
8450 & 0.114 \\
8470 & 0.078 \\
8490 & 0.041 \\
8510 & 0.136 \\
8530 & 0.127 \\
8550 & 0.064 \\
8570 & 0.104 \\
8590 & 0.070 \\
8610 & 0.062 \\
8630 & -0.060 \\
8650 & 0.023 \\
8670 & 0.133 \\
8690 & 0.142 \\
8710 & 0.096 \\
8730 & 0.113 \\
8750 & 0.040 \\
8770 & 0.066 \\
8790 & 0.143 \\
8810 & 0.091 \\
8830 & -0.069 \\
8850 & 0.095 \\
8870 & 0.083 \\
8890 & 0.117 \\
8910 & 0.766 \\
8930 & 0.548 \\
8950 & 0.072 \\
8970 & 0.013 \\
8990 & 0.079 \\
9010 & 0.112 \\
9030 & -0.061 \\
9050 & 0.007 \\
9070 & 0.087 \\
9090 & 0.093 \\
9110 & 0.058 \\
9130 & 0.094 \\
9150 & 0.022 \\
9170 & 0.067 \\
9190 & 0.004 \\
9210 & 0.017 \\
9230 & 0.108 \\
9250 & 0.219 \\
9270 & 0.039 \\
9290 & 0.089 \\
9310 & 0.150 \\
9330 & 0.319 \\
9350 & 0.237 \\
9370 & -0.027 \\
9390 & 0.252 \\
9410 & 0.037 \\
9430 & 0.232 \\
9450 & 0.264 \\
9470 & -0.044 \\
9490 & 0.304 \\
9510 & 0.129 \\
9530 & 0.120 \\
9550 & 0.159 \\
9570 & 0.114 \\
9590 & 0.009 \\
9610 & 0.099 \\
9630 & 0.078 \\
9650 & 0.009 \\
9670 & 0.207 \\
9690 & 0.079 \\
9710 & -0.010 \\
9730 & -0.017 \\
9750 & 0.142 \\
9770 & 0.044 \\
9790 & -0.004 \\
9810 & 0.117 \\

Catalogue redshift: 1.392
